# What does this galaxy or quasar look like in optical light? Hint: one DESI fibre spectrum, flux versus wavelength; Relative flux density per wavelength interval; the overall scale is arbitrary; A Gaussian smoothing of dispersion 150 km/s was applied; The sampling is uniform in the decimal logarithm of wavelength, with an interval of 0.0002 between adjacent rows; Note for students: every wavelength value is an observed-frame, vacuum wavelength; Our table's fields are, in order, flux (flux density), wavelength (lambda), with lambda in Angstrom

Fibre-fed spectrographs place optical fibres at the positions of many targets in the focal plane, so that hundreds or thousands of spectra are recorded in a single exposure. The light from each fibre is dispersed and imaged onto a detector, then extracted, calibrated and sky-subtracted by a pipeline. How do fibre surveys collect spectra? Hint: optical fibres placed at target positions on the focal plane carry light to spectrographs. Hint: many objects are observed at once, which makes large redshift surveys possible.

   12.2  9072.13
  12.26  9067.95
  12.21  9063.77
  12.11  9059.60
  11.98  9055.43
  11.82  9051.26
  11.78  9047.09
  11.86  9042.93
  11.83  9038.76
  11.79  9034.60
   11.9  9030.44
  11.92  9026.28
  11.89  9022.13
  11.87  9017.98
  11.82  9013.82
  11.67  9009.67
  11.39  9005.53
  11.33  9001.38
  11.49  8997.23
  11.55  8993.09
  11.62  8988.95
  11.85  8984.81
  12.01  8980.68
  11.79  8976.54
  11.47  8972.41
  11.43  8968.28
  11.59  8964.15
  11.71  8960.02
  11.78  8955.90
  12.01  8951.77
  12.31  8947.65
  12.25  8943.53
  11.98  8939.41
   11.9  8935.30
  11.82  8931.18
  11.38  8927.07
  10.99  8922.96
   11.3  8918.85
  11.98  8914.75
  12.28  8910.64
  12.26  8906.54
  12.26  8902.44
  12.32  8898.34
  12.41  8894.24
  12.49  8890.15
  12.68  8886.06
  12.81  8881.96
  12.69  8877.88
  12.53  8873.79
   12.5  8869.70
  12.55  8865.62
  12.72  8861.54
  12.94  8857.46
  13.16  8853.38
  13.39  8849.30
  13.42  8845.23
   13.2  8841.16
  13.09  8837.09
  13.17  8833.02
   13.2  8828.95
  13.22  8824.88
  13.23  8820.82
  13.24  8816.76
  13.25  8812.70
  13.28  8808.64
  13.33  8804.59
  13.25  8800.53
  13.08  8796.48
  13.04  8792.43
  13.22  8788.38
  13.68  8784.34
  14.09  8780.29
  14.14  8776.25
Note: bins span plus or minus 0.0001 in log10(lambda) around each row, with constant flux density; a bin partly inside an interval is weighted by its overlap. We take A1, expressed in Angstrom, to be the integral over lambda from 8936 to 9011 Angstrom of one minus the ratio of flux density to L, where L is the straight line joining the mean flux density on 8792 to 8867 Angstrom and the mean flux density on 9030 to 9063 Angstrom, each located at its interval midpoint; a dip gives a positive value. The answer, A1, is 3.54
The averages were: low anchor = 13.2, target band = 11.7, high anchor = 11.9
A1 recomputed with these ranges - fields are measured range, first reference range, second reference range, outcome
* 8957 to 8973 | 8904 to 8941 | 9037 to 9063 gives 0.3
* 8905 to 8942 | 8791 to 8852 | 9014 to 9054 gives 2.4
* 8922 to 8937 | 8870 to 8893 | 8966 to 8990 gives 0.8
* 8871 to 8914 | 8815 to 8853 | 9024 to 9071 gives 1.4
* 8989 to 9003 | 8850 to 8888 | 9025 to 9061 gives 0.7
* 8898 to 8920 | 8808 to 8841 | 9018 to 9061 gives 1.1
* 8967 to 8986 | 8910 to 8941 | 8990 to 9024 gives -0.1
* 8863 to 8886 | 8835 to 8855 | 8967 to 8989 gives 0.5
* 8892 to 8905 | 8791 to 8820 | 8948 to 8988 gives 0.1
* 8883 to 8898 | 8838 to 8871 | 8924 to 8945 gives -0.1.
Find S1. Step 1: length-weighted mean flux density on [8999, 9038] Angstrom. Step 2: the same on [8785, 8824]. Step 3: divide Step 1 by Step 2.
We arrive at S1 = 0.9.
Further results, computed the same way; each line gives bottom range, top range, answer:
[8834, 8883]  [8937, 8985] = 0.92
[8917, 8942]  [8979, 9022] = 1.01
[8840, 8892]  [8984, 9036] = 0.91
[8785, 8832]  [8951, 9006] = 0.88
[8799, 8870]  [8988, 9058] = 0.89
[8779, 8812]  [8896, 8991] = 0.89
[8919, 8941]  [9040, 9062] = 1.03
